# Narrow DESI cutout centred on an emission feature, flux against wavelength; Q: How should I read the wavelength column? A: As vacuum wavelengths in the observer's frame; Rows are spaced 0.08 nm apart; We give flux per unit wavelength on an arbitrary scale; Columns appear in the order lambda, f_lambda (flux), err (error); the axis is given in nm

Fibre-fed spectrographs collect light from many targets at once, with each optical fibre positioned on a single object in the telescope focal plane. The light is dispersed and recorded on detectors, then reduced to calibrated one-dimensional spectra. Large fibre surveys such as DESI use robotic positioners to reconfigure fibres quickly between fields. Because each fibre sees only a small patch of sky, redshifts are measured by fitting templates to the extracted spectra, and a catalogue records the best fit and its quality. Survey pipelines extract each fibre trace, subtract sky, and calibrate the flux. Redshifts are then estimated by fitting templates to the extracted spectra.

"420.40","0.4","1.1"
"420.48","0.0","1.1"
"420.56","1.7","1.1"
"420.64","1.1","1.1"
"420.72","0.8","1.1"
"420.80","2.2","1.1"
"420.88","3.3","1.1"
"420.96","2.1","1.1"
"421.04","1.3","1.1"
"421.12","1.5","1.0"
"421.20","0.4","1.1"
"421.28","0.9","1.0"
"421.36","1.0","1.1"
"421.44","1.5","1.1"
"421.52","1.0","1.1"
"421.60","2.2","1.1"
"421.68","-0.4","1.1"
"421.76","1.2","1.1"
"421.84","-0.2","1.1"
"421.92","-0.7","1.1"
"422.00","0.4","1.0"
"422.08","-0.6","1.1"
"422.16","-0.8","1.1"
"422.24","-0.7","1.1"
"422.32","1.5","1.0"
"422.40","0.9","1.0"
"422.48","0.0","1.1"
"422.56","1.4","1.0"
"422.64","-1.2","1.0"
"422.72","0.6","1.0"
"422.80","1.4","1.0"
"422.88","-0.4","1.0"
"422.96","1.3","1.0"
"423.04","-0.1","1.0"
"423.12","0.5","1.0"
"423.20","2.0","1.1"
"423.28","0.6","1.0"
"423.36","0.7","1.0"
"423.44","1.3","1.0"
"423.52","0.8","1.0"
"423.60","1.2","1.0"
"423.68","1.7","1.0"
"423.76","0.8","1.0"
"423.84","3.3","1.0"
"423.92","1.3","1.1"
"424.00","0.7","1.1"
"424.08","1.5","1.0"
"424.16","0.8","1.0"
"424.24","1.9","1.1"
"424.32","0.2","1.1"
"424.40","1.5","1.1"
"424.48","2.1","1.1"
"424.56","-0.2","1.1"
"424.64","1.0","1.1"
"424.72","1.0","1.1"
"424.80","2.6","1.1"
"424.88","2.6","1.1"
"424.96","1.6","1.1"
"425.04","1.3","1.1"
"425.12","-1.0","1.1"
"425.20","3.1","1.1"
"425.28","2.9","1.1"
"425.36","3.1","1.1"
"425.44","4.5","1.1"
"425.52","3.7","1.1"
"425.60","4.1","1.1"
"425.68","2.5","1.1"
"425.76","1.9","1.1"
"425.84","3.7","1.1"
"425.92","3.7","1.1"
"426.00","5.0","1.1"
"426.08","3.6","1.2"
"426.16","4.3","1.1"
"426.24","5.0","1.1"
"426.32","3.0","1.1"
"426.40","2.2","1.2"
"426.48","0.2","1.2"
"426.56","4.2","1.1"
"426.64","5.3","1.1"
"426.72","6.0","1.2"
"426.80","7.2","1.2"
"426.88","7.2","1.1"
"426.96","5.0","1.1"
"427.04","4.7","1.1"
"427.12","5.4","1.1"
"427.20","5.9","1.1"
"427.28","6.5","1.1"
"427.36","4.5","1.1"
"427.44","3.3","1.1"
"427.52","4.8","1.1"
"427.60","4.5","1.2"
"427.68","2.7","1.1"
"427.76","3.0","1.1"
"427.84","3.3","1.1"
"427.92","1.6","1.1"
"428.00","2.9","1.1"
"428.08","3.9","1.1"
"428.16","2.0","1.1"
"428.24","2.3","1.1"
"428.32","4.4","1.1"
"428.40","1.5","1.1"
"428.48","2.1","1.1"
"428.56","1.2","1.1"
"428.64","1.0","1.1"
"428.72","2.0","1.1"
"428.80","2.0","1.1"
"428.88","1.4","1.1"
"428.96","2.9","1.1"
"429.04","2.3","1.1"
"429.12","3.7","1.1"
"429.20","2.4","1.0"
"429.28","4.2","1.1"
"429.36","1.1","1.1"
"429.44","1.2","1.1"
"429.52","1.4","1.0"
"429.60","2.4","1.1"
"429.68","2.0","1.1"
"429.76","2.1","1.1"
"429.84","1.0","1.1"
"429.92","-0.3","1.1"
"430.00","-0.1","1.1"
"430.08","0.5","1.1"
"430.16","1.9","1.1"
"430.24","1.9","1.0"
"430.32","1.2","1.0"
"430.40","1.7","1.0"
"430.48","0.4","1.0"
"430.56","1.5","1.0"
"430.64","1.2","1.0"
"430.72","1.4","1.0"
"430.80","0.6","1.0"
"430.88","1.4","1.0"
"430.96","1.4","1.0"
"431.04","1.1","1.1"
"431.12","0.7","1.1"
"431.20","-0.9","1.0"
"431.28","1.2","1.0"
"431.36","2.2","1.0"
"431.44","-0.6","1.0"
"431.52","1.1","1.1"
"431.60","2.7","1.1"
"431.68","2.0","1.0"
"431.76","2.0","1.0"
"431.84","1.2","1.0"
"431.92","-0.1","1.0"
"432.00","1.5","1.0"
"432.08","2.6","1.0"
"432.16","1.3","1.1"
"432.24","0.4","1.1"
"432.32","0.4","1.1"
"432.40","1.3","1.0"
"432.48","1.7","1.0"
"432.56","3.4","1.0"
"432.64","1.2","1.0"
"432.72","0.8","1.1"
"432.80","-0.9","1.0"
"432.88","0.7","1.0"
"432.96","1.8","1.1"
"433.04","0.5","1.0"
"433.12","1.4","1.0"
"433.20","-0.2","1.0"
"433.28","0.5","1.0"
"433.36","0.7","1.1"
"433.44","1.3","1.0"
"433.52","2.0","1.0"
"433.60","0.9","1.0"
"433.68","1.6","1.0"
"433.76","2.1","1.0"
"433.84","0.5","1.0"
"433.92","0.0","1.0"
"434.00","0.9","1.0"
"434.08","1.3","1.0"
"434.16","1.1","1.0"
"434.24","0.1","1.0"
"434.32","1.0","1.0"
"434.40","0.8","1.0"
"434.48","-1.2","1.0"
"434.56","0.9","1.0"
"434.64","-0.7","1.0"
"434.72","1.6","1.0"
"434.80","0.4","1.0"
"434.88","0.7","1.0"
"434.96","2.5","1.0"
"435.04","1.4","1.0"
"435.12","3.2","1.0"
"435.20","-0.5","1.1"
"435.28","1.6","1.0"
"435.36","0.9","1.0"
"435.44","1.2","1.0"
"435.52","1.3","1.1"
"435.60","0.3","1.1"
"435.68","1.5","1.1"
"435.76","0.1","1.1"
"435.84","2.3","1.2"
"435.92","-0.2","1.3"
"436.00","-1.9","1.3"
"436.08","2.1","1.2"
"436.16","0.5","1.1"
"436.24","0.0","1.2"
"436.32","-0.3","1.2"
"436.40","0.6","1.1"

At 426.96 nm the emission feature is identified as Lyman alpha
